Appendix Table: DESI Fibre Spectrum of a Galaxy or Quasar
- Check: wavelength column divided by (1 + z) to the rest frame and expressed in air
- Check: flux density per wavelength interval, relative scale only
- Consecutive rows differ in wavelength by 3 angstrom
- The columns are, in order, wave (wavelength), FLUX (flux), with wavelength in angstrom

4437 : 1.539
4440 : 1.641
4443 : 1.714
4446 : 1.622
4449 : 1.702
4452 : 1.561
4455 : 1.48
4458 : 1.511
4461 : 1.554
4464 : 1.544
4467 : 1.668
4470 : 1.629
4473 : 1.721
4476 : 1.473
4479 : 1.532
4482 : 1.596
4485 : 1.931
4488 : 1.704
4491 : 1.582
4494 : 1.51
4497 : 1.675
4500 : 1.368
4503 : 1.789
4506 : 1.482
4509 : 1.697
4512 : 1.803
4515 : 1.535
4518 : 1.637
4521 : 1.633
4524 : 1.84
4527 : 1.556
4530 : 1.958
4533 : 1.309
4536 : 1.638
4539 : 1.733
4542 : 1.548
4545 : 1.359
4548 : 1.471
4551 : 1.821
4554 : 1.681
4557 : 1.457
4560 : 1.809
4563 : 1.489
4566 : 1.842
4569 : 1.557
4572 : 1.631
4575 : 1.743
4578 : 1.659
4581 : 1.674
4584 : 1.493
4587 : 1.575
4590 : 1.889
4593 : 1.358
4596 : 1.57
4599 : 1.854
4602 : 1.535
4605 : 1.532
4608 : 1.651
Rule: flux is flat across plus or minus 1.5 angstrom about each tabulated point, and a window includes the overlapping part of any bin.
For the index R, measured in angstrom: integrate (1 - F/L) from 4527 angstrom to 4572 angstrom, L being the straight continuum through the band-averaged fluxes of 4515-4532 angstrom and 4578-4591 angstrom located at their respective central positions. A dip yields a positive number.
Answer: 1.6 angstrom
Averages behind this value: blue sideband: 1.7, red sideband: 1.65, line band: 1.62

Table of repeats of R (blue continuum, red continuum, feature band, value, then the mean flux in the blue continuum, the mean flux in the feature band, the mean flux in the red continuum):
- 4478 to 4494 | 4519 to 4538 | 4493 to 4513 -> 0.5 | 1.66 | 1.62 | 1.66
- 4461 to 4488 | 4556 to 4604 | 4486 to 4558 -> 0.7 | 1.64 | 1.62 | 1.63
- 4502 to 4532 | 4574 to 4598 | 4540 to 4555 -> 0.7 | 1.68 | 1.58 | 1.62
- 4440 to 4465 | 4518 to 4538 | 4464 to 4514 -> -0.3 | 1.59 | 1.63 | 1.66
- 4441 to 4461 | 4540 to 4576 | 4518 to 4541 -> -0.7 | 1.6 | 1.66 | 1.62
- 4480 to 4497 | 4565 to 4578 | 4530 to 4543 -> 0.5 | 1.66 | 1.6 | 1.68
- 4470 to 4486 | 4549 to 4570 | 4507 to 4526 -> -0.4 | 1.64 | 1.68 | 1.66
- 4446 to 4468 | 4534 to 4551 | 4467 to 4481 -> -0.2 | 1.58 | 1.6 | 1.57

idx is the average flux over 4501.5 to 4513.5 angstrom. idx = 1.69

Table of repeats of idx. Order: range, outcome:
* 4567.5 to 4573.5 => 1.59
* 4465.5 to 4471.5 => 1.65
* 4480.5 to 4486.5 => 1.76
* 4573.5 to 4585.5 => 1.64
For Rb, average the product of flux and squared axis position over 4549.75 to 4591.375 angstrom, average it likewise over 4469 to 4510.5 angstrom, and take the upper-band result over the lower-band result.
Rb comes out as 1.1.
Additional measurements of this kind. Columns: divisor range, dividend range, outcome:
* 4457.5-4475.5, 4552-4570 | 1.07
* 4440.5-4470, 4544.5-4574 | 1.06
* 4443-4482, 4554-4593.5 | 1.08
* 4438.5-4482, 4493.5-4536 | 1.05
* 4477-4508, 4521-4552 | 1.02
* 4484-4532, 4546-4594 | 1.01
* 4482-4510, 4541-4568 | 1.01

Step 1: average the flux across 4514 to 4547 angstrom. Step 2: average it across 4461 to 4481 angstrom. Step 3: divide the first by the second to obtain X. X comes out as 1.01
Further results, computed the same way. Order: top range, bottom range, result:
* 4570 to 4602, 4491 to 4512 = 1.02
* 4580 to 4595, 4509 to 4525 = 0.95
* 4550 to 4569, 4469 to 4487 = 1.01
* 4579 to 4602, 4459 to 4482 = 1.02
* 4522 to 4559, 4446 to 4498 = 1.00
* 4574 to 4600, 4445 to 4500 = 1.02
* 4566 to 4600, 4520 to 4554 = 1.01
